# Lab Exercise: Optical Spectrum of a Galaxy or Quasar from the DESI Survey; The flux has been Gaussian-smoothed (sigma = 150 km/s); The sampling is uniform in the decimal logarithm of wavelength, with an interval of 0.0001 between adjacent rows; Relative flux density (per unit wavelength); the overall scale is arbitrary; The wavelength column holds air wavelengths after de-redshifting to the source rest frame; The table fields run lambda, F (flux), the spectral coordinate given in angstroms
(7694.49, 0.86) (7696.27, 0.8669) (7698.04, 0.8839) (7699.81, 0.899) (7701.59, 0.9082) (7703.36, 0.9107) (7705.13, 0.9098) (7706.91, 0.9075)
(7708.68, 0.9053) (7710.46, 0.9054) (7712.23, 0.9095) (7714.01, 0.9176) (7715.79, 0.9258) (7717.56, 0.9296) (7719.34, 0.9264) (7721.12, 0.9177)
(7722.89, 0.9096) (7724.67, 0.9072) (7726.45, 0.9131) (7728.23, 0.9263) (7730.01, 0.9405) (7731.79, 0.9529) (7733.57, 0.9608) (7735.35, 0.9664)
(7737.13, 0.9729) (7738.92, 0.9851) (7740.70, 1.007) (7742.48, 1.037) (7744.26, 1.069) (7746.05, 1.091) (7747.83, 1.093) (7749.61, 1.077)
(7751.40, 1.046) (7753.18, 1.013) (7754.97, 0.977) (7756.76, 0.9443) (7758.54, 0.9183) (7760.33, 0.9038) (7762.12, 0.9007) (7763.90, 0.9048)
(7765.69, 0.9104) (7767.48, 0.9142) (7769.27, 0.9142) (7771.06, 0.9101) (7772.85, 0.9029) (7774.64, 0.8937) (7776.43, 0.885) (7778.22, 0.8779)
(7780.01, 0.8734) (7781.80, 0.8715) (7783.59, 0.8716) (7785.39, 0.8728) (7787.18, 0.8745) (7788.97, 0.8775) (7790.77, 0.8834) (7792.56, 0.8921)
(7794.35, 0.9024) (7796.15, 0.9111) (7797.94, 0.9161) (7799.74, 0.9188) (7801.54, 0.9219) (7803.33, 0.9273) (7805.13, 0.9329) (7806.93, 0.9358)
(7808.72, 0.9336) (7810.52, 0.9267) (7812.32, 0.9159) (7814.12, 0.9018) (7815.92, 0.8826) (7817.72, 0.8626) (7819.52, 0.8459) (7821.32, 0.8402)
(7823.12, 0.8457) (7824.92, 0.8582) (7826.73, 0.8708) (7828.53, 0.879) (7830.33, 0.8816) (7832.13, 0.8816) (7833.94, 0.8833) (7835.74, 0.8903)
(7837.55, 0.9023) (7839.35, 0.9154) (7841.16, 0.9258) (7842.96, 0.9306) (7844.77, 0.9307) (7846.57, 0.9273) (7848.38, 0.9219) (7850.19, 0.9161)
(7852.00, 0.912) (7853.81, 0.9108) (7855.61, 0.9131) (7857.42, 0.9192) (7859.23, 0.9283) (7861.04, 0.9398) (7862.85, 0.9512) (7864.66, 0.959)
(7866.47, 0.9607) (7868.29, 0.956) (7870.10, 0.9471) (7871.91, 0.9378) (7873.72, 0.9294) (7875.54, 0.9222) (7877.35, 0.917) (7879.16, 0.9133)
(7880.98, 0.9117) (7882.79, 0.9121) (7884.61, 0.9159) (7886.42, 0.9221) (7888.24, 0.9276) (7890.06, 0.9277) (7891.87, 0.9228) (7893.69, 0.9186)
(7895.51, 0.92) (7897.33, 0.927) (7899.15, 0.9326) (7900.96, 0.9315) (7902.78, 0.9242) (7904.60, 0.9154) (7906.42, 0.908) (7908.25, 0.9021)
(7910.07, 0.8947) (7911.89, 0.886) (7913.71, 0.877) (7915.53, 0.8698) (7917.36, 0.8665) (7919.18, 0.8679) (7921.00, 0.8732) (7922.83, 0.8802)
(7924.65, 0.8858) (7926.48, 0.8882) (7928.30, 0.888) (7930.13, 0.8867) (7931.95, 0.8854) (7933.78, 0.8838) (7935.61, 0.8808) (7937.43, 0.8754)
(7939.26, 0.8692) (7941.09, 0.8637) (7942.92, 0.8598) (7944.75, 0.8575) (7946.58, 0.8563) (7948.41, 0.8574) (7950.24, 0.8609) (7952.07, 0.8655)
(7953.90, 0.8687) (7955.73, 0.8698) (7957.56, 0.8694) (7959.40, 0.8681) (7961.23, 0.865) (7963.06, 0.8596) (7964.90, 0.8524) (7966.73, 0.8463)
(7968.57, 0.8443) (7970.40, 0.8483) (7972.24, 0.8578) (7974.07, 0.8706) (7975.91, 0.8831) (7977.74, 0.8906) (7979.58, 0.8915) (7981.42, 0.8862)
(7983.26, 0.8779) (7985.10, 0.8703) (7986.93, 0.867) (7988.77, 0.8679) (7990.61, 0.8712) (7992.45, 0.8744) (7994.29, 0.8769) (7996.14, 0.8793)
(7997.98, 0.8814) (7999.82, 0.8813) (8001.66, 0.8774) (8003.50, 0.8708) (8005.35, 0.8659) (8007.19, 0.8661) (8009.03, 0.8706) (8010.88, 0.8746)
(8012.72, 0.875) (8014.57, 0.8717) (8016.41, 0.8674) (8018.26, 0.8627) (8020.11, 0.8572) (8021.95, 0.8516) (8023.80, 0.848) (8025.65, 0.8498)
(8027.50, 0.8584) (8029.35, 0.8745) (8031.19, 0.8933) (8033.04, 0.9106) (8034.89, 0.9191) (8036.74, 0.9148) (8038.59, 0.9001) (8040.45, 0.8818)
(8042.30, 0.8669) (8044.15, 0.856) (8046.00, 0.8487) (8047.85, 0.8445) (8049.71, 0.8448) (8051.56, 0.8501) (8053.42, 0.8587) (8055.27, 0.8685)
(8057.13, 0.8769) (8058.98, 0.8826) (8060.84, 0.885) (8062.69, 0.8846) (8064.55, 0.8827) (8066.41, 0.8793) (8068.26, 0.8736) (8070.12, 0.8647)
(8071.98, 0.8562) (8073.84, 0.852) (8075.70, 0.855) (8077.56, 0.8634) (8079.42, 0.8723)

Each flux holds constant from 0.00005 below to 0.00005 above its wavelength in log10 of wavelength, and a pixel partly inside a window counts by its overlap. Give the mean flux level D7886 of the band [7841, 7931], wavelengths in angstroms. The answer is 0.915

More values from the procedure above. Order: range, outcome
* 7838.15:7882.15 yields 0.929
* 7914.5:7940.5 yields 0.878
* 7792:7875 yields 0.911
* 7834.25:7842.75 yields 0.909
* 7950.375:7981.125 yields 0.866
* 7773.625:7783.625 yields 0.88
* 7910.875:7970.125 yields 0.869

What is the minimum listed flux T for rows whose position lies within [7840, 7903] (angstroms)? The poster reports 0.9108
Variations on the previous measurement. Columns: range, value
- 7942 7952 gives 0.8563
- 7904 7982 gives 0.8443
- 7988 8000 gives 0.8679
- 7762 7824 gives 0.8402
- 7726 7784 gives 0.8715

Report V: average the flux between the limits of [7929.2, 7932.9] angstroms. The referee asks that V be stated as 0.886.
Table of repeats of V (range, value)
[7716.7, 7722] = 0.924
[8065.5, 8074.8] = 0.865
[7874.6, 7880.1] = 0.917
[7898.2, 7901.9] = 0.934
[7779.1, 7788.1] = 0.873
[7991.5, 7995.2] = 0.876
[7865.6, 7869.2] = 0.957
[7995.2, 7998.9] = 0.879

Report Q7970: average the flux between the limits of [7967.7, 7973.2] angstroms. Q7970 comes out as 0.851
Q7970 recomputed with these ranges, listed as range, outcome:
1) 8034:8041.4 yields 0.903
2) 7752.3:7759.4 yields 0.963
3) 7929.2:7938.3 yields 0.883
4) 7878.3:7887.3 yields 0.915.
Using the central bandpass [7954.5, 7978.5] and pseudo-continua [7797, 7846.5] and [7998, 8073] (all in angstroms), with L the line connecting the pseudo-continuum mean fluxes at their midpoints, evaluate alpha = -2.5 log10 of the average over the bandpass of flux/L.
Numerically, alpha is 0.021 mag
